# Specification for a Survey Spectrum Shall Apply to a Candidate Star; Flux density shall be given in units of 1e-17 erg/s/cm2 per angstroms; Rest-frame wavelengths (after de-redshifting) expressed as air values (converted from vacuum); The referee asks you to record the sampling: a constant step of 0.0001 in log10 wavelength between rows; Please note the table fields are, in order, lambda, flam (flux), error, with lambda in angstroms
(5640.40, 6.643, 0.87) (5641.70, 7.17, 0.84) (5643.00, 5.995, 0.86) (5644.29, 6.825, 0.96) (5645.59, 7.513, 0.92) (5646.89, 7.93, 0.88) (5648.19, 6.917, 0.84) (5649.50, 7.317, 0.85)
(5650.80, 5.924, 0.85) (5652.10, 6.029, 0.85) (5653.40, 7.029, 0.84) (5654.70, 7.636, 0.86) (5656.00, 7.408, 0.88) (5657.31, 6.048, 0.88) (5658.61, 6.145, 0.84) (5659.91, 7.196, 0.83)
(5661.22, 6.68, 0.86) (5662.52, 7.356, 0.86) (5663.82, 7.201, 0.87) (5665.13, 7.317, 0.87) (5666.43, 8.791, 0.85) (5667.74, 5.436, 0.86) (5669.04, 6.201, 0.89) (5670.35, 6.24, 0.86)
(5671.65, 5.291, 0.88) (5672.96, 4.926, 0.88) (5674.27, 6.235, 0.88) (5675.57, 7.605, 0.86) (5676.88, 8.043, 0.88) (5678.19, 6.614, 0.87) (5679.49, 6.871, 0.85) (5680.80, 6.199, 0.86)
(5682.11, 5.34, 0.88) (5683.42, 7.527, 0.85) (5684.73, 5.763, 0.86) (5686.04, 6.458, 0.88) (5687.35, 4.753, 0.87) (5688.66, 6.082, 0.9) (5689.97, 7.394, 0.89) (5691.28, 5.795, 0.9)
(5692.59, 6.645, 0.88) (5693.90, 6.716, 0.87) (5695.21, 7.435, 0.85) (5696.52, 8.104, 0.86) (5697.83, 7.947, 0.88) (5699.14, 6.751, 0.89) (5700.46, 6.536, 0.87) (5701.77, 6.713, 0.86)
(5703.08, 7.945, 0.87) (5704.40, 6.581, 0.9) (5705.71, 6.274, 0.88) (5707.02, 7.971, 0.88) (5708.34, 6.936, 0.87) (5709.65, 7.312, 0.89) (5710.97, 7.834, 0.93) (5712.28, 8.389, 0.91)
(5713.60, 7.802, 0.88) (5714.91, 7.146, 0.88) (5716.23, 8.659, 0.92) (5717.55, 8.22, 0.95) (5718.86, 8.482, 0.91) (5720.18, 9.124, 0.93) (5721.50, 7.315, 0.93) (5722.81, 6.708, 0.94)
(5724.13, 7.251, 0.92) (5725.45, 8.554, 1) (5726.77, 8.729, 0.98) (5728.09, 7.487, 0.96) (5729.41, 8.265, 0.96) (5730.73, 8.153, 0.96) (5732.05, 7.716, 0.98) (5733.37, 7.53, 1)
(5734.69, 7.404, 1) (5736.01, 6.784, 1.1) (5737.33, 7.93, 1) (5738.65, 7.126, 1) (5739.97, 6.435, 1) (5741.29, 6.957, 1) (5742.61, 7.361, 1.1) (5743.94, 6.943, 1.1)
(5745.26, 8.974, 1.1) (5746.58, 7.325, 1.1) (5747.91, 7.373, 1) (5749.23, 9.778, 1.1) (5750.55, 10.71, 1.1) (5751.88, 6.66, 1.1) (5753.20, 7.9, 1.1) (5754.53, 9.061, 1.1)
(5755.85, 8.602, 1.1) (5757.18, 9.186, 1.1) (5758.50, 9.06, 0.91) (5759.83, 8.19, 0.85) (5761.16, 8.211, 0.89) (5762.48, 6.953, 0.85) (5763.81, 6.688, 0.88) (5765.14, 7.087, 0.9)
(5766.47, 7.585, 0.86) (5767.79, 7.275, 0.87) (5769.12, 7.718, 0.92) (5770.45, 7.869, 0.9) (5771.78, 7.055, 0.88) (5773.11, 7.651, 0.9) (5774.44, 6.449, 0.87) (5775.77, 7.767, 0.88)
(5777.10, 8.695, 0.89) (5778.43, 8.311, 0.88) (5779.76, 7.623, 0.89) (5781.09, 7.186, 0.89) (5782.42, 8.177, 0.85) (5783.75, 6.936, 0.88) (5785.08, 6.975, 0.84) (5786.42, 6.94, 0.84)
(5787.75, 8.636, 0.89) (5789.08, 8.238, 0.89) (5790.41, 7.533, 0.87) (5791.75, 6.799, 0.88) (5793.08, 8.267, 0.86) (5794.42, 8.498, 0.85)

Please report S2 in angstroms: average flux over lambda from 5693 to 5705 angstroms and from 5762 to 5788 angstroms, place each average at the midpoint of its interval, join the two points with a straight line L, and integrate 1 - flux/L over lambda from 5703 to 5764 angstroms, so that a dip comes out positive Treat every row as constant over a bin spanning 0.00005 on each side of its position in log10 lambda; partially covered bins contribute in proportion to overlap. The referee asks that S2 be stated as -4.4 angstroms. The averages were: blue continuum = 7.18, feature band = 7.84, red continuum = 7.46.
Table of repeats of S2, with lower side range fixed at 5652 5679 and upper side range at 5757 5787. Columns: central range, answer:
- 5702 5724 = -1.6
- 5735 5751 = -0.8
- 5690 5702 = 0.0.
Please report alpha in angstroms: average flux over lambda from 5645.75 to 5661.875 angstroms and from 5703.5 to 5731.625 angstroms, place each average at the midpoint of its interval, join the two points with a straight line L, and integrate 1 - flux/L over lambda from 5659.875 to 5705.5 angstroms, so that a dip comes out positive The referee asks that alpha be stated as 3.6 angstroms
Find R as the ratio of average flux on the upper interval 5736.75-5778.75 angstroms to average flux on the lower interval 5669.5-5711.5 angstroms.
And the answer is 1.2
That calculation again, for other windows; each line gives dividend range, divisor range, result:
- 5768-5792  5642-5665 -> 1.10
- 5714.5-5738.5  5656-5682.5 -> 1.19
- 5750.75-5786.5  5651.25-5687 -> 1.17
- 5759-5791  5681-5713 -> 1.10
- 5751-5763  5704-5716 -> 1.11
